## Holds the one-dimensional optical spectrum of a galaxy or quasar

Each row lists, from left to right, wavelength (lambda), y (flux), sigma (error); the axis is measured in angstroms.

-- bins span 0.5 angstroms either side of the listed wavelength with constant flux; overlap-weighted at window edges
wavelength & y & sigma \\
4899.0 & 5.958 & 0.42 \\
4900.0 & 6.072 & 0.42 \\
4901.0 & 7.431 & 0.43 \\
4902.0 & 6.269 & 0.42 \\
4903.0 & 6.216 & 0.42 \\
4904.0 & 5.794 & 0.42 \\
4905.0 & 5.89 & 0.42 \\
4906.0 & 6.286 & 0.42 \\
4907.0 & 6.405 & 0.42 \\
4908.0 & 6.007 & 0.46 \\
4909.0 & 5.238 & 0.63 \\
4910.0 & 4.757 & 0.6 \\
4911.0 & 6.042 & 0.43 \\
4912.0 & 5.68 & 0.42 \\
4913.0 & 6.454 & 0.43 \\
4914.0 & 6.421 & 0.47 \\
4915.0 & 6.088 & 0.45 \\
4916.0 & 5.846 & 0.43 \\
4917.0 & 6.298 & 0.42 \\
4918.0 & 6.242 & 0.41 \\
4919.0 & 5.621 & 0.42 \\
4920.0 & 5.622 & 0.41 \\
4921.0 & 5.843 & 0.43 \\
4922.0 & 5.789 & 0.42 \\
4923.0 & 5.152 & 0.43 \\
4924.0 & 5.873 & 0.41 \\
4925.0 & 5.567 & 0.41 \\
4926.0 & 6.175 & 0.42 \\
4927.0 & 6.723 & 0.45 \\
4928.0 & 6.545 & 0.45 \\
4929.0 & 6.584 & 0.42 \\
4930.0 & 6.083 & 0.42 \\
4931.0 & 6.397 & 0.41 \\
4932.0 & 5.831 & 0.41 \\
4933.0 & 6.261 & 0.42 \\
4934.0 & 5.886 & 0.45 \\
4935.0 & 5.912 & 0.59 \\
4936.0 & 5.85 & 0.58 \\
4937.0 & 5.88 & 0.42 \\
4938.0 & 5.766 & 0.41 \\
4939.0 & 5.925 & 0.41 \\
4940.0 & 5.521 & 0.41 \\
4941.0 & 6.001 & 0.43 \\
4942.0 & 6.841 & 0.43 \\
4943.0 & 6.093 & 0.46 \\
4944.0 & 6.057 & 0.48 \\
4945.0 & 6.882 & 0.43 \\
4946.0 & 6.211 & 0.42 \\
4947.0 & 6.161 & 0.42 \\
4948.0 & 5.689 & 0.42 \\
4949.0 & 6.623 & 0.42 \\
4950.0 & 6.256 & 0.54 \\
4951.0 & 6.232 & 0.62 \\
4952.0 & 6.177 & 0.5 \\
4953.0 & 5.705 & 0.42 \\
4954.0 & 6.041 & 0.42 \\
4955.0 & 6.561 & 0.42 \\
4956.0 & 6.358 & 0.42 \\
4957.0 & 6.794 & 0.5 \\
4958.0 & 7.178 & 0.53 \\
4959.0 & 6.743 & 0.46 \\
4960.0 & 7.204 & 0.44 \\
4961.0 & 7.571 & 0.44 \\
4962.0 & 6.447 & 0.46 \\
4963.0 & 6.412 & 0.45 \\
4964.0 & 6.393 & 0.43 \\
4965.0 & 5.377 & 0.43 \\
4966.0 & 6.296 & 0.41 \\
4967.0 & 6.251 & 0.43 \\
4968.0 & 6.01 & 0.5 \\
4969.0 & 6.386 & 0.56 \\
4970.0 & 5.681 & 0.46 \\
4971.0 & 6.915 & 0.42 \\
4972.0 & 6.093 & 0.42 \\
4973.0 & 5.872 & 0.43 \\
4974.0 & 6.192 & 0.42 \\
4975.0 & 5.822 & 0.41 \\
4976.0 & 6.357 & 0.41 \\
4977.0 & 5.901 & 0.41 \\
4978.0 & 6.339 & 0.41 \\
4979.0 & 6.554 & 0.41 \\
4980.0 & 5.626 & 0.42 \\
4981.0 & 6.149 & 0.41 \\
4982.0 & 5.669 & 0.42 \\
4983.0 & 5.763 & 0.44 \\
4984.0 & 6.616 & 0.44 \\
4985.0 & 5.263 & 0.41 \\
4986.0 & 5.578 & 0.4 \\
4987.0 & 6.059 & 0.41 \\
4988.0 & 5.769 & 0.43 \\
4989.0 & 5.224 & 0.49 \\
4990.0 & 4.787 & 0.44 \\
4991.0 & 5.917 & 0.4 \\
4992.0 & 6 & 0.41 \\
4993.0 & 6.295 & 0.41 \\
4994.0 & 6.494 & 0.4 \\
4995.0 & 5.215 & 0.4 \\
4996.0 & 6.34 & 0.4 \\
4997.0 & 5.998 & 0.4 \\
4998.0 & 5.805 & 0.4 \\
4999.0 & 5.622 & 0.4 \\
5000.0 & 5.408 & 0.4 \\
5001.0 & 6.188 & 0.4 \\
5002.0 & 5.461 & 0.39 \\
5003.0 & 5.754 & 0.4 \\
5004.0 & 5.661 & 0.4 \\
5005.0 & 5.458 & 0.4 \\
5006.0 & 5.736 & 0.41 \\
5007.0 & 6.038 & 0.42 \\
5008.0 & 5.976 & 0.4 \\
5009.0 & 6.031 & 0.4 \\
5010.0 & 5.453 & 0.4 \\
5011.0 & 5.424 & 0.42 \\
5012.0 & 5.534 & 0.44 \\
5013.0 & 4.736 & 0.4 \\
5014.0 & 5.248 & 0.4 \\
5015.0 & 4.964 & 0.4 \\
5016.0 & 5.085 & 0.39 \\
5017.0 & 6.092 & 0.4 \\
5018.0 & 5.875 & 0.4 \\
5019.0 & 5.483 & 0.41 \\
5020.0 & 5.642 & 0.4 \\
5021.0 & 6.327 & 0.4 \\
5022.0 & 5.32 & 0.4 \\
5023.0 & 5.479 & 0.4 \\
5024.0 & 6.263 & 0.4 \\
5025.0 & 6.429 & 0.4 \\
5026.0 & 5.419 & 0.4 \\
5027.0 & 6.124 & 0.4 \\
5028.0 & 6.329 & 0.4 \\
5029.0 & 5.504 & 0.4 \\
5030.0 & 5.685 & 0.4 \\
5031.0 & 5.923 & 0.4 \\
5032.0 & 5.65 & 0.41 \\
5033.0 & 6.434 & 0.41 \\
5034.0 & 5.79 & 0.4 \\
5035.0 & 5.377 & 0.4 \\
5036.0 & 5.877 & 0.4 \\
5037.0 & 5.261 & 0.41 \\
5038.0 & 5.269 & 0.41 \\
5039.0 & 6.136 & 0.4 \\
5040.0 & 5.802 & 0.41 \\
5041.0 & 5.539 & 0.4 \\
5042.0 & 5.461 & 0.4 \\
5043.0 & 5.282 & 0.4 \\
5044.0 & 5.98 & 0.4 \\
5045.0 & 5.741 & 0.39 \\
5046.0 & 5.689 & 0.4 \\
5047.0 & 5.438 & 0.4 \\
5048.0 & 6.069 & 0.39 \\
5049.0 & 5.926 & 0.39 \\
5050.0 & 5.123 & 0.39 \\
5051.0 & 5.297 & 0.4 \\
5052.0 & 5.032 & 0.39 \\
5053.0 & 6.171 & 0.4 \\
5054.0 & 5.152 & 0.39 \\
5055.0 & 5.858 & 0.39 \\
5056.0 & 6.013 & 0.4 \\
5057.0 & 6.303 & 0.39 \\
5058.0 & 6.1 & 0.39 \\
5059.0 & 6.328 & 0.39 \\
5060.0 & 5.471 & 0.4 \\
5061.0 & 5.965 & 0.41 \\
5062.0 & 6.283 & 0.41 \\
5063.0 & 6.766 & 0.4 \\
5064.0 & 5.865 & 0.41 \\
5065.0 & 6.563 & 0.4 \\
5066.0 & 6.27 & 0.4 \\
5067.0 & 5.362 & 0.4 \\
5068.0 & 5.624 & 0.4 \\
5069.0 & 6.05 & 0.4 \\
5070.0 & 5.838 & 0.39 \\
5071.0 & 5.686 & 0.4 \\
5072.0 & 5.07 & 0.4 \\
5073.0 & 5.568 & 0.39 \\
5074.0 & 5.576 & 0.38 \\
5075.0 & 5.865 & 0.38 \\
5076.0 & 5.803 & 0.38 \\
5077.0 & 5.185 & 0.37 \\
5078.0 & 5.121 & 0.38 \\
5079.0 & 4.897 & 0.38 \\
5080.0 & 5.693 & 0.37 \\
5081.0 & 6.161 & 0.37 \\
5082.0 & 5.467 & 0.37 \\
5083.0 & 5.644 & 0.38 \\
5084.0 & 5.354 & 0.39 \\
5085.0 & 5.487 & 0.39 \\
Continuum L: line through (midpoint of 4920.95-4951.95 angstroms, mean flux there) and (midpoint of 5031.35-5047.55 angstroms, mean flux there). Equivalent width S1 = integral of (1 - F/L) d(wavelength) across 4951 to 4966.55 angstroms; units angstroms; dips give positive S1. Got -1.23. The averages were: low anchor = 6.09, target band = 6.47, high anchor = 5.67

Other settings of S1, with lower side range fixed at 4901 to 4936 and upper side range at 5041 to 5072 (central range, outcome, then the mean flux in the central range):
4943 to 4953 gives -0.4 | 6.22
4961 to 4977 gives -0.7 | 6.2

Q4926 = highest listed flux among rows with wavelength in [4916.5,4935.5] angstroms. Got 6.723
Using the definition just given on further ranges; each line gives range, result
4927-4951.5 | 6.882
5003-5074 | 6.766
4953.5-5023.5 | 7.571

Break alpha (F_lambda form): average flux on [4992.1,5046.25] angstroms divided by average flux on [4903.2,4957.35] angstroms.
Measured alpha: 0.95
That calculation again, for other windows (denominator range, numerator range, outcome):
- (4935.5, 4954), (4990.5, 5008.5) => 0.96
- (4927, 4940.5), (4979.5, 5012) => 0.95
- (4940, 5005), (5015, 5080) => 0.94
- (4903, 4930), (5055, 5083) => 0.97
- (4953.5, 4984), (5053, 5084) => 0.92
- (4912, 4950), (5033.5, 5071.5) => 0.95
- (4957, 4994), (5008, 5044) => 0.92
